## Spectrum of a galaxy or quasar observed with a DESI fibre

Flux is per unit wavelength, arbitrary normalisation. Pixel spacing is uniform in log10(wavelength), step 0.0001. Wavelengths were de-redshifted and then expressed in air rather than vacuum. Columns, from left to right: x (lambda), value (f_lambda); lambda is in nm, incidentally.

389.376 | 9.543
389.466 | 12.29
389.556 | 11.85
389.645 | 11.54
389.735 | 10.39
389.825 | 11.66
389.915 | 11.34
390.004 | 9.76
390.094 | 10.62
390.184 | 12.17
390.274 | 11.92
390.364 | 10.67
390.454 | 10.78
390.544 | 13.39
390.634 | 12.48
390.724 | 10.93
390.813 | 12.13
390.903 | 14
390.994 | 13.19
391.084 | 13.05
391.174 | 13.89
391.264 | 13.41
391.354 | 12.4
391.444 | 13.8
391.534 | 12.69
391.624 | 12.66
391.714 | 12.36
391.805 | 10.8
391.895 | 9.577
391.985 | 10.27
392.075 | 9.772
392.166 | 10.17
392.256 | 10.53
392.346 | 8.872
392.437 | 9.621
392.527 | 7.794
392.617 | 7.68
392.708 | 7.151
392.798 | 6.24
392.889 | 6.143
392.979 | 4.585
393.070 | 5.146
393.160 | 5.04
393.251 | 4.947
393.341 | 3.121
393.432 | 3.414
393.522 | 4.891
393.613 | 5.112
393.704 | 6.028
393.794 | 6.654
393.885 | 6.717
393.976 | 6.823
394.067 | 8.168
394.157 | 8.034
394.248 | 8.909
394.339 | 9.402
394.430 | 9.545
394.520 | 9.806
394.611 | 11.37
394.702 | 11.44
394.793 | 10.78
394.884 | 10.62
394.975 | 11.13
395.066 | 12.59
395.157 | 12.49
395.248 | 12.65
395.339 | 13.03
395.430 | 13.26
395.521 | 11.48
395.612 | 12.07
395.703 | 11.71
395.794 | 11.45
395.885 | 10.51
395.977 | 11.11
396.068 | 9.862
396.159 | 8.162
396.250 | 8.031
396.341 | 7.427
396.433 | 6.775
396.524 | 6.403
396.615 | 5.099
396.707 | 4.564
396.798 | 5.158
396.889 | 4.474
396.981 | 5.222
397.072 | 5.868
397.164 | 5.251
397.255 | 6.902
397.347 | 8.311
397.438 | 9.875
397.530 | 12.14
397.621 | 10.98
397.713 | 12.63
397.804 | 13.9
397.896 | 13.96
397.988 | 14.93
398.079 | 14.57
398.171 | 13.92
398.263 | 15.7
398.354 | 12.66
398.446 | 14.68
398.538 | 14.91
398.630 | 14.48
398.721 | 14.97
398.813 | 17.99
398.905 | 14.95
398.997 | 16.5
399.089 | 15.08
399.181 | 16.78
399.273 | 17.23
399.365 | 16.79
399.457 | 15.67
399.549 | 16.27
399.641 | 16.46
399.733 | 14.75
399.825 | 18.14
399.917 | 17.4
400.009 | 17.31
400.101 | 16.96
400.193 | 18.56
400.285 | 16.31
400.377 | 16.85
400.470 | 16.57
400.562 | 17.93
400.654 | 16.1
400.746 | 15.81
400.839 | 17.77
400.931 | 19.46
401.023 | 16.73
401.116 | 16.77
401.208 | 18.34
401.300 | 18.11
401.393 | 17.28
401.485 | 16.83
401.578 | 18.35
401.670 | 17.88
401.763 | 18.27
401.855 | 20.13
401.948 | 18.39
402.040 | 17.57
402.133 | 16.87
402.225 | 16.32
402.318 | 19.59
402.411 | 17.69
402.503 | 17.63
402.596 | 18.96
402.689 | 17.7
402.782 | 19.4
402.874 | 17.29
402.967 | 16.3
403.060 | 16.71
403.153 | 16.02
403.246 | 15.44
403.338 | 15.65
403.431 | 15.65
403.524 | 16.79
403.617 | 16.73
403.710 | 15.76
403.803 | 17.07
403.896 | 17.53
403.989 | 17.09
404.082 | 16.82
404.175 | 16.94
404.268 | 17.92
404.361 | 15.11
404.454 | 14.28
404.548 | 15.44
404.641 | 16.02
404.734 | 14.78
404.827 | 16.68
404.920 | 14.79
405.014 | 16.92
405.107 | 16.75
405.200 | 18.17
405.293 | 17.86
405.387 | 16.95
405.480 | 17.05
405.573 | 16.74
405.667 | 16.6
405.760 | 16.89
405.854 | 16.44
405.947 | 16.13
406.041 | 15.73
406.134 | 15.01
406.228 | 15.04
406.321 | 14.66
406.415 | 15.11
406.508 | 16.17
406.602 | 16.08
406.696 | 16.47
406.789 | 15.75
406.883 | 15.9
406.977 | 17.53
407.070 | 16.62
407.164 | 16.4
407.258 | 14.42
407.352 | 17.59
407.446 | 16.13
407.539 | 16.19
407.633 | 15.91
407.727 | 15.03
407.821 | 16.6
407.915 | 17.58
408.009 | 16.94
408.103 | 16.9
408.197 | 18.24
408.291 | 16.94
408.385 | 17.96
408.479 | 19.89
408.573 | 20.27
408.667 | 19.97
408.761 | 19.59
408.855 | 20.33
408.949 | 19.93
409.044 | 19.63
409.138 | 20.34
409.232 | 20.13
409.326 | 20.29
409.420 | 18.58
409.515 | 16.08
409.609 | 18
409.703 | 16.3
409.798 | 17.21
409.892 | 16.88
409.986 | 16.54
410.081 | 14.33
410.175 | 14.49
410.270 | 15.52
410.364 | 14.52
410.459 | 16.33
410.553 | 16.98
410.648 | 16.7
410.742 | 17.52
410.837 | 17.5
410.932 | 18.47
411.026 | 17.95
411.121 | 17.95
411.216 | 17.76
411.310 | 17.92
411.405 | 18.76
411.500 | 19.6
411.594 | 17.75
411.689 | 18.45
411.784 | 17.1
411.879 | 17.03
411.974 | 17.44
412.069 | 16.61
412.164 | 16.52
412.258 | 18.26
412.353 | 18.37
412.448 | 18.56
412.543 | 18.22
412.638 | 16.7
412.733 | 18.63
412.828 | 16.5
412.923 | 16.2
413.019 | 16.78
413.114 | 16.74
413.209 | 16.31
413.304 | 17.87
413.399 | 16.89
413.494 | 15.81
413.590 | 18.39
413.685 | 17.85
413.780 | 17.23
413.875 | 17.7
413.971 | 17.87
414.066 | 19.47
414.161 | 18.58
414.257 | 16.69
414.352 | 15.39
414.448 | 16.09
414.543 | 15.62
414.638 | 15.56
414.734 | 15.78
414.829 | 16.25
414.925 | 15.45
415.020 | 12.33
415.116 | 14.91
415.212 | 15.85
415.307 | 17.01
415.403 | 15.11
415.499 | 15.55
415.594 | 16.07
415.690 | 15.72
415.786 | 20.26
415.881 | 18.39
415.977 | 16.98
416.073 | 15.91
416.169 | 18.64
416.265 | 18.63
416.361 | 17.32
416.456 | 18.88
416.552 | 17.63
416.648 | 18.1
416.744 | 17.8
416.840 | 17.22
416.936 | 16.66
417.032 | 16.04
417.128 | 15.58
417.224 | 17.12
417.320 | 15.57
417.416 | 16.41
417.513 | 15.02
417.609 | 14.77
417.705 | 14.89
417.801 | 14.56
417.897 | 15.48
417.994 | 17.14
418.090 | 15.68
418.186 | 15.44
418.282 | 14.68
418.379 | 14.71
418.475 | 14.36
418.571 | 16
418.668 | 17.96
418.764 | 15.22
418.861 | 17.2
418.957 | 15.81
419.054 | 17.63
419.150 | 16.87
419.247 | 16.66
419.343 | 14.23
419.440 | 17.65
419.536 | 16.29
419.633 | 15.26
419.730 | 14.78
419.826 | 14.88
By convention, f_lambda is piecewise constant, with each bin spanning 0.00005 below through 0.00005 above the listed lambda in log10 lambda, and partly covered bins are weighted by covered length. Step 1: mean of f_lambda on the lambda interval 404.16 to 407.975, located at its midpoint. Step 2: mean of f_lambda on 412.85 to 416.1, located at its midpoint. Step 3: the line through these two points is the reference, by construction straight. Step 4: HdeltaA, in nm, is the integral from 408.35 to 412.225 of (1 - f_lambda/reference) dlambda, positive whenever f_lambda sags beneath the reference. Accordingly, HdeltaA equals -0.338 nm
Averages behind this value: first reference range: 16.2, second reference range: 16.6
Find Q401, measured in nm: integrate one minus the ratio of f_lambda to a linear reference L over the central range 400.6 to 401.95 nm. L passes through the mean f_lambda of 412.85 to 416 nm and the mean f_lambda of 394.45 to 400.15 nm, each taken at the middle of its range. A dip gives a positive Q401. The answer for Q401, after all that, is -0.474 nm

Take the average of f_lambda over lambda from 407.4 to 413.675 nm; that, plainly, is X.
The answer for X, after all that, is 17.5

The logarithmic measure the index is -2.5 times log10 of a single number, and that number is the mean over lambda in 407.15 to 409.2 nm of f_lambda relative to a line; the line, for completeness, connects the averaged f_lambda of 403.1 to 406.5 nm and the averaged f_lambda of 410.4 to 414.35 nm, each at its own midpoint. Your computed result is -0.07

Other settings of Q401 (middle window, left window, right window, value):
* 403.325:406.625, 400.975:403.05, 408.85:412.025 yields 0.28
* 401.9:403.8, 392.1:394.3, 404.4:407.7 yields -0.46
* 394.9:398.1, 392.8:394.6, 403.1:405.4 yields -0.28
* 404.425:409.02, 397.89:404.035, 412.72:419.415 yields -0.04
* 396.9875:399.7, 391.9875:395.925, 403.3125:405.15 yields -0.32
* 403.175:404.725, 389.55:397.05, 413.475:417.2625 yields -0.38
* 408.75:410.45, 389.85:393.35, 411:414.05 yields -0.11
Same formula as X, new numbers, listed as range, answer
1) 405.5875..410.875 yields 17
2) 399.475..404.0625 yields 17.2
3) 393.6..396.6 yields 9.69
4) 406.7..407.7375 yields 16.2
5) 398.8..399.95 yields 16.4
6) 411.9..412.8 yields 17.7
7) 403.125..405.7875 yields 16.4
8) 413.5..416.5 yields 16.8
